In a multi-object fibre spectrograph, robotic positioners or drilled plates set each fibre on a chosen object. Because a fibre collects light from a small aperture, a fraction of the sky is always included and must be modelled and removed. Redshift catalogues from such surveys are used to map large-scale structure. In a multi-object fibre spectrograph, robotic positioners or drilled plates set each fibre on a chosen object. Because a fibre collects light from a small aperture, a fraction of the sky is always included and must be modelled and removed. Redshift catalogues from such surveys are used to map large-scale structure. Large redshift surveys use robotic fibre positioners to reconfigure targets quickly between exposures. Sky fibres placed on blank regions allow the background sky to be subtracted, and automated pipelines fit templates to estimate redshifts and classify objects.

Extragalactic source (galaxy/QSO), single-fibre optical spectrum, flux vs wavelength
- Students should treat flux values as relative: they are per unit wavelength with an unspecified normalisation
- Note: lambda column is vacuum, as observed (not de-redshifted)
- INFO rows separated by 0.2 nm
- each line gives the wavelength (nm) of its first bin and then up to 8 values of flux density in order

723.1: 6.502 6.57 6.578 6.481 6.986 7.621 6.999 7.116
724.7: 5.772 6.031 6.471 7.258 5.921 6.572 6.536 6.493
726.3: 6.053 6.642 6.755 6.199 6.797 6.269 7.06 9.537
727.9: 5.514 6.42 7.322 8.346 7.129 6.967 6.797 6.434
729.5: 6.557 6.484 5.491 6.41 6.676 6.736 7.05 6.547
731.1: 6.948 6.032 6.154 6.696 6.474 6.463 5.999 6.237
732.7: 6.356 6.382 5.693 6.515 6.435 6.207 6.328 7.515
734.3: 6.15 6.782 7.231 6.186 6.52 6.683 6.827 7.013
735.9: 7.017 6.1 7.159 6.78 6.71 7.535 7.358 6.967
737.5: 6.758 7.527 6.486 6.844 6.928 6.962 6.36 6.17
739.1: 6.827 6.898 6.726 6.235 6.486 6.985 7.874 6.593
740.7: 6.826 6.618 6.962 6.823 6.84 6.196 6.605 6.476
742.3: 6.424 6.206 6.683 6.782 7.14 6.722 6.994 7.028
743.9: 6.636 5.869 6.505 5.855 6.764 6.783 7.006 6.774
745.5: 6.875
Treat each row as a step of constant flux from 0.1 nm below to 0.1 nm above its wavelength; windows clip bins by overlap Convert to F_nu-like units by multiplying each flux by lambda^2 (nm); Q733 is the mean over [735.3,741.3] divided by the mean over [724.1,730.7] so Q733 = 1.05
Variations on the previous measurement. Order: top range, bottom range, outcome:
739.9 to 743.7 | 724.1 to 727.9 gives 1.06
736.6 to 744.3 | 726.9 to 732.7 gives 1.04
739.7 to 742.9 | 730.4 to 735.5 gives 1.05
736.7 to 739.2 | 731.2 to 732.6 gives 1.11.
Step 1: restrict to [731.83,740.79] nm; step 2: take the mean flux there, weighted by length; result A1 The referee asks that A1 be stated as 6.69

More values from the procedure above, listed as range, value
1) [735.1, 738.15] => 6.91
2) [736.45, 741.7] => 6.84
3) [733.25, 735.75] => 6.64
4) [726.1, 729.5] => 6.87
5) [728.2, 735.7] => 6.59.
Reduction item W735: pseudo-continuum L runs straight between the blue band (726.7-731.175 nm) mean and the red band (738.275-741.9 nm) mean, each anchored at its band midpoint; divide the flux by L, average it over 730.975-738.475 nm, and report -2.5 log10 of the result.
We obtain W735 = 0.02 mag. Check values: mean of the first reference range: 6.8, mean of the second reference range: 6.73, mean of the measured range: 6.65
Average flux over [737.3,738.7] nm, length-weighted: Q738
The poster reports 6.88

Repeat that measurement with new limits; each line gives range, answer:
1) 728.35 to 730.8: 6.77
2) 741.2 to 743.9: 6.68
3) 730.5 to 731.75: 6.58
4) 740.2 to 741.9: 6.83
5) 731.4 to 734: 6.3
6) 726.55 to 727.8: 7.08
